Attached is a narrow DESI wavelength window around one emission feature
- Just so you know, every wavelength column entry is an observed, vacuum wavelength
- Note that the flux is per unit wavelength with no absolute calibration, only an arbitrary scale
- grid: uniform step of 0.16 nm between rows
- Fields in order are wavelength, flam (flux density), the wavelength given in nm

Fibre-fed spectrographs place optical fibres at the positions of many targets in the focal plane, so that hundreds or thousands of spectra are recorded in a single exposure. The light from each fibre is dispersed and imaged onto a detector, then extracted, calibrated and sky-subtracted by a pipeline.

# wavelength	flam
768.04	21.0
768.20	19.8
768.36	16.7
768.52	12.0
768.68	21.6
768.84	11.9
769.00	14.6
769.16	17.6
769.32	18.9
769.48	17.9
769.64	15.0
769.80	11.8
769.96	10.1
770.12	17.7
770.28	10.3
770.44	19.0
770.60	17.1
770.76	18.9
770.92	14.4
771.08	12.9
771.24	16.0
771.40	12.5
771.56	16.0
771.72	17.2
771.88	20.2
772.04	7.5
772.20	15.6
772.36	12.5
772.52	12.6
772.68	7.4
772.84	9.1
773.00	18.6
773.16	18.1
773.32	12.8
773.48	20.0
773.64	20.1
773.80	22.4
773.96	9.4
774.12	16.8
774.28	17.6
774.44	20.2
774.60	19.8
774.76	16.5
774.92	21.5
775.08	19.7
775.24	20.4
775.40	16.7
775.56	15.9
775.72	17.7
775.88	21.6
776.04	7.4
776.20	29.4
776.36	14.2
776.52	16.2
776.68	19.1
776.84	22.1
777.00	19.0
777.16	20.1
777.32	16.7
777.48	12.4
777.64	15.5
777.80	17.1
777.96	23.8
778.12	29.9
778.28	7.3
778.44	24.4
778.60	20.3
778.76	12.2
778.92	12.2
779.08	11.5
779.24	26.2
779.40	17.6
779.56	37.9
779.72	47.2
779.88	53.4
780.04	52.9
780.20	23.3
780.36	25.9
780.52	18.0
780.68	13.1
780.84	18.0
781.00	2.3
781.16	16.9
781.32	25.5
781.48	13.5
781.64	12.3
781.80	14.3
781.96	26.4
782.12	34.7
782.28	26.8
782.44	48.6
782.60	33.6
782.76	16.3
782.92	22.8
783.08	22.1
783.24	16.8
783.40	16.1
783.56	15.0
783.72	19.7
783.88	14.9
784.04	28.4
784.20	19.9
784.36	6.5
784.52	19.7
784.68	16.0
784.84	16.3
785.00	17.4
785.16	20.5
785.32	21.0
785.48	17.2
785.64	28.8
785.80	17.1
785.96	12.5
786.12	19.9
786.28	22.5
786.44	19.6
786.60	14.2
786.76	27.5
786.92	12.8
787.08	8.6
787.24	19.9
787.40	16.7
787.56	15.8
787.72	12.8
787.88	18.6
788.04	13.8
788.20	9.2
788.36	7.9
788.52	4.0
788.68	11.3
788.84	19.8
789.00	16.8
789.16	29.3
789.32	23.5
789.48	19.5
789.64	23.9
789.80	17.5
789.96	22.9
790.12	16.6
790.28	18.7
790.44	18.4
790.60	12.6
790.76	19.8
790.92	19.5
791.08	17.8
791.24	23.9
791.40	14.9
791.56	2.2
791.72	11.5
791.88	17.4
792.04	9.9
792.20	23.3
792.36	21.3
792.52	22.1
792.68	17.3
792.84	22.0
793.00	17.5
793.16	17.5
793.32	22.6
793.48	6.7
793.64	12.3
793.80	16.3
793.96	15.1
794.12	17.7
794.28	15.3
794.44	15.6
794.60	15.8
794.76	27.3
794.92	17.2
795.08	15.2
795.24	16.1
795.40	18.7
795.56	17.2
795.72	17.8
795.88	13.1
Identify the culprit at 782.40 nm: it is [N II] 6583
